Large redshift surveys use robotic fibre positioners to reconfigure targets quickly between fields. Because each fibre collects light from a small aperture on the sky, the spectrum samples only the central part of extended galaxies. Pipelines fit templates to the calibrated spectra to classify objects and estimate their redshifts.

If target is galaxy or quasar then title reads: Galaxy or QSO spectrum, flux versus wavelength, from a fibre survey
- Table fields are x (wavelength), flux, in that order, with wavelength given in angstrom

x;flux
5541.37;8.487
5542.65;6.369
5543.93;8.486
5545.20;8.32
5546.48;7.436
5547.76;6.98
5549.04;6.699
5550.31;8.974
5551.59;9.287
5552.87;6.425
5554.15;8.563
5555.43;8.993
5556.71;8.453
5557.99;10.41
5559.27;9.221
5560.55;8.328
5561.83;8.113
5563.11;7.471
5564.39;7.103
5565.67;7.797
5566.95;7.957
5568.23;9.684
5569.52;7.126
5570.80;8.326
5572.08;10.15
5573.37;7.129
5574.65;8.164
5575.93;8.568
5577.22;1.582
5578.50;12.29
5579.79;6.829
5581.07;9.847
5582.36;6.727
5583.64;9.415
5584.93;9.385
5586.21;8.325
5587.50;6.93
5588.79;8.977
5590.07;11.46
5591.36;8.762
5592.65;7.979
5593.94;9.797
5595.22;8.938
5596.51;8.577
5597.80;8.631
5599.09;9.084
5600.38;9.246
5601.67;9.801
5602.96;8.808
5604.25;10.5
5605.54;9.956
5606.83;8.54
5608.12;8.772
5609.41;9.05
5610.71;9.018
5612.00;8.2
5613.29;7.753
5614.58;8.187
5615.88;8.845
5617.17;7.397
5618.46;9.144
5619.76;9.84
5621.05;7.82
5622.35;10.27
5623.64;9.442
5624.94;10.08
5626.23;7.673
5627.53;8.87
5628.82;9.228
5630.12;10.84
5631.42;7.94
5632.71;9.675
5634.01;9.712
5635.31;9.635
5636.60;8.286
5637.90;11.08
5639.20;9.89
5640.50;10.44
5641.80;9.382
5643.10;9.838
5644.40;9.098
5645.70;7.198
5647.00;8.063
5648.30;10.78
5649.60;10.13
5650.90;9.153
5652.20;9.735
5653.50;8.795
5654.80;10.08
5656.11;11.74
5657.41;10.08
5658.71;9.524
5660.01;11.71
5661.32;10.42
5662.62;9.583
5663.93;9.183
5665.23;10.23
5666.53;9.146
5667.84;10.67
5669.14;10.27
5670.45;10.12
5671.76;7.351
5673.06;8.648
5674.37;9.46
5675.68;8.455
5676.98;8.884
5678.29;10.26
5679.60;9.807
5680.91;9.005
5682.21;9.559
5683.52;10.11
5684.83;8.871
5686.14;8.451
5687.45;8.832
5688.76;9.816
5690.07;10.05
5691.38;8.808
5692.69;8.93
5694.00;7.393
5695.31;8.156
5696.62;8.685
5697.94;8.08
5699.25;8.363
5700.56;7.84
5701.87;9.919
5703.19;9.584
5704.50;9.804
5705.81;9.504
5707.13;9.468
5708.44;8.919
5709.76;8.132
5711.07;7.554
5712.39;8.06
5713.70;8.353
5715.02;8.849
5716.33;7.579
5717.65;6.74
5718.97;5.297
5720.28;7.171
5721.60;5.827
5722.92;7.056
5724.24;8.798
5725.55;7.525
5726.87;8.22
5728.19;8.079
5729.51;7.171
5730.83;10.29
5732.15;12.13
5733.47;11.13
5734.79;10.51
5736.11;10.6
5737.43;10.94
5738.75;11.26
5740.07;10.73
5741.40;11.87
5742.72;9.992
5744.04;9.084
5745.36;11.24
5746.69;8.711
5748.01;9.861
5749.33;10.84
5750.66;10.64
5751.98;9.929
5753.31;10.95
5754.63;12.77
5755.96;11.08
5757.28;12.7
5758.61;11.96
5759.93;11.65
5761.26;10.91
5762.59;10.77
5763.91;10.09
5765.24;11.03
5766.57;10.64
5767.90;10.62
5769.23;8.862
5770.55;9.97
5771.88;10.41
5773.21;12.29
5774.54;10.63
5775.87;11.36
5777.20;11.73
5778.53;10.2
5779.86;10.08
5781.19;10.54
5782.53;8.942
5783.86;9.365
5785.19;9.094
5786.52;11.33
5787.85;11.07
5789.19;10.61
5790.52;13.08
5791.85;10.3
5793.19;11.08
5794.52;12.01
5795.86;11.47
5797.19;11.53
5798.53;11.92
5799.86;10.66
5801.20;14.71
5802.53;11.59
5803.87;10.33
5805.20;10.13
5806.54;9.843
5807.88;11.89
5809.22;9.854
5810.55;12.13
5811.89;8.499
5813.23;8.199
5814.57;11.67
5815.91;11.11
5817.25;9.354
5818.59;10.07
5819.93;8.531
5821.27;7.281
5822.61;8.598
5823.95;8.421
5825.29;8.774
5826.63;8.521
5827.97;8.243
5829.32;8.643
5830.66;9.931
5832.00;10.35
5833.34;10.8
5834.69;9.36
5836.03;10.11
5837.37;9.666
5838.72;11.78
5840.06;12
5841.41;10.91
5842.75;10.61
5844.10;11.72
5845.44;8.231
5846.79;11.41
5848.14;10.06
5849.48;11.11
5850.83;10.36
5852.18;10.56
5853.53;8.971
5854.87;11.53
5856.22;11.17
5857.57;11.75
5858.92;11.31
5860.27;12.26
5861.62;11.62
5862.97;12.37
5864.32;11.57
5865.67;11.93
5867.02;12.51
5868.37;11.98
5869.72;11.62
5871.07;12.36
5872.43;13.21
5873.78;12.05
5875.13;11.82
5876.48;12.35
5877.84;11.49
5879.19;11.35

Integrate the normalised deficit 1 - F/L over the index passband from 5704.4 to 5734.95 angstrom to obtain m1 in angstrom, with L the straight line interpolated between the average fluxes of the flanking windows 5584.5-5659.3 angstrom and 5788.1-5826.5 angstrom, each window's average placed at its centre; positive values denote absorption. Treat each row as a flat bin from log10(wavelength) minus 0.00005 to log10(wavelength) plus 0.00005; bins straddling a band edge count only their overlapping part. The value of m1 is 4.7 angstrom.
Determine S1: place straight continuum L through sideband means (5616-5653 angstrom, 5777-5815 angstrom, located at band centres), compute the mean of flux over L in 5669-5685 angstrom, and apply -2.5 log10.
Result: 0.05 mag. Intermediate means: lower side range 9.3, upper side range 10.8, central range 9.27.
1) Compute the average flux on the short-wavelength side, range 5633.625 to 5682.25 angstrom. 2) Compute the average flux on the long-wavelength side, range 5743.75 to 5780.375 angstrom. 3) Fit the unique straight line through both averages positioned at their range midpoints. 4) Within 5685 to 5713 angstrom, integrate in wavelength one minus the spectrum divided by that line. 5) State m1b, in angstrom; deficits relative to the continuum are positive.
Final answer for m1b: 3.6 angstrom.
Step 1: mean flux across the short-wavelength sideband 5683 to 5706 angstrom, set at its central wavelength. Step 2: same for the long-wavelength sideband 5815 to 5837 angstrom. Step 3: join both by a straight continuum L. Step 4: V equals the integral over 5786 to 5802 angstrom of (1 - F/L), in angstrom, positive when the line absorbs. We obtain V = -4.3 angstrom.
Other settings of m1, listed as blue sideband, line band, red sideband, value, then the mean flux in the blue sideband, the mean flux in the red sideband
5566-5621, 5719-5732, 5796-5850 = 2.3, 8.65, 10.2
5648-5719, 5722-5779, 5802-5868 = -4.0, 9.17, 10.4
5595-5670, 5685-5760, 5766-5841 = 4.5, 9.38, 10.4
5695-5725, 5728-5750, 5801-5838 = -4.4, 8.16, 9.82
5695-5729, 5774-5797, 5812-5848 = -4.1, 8.13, 9.76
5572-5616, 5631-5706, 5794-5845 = -1.5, 8.67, 10.3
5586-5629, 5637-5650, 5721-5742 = -0.6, 8.94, 9.51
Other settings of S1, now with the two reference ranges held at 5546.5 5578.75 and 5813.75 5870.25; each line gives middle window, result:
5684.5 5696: 0.04 mag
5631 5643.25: -0.11 mag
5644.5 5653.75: -0.04 mag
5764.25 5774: -0.07 mag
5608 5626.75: -0.03 mag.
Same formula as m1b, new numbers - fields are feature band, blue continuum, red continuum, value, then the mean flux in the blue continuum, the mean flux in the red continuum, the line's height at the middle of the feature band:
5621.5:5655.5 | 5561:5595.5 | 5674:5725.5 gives -4.0 angstrom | 8.32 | 8.56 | 8.44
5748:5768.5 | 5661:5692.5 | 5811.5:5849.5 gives -3.1 angstrom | 9.4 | 9.78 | 9.6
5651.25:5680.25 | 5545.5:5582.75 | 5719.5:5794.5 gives -1.5 angstrom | 8.1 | 10.3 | 9.25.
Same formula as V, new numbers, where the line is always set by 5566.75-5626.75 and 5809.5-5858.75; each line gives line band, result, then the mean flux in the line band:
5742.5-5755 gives -1.1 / 10.4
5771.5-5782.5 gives -1.2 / 10.8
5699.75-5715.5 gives 0.8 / 8.83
